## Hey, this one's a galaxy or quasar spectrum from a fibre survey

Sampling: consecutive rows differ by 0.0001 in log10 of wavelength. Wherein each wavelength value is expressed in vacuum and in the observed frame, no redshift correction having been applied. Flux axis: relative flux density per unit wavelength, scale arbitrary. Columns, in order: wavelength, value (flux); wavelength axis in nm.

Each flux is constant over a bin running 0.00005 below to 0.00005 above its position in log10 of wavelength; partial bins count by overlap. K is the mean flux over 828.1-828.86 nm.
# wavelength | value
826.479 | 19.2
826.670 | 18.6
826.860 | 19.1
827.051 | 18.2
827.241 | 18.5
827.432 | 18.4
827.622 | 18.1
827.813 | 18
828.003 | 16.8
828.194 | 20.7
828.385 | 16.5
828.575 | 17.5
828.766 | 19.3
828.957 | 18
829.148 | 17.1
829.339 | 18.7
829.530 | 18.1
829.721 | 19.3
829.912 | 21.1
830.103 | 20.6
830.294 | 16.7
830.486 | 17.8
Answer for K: 18.5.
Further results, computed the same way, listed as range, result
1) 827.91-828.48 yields 18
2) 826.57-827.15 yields 18.6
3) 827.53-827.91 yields 18.1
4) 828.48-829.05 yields 18.3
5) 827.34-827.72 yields 18.3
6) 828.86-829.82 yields 18.2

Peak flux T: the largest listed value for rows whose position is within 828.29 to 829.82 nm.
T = 19.3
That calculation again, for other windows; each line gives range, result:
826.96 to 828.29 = 20.7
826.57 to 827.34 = 19.1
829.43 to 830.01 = 21.1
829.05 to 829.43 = 18.7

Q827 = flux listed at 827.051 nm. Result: 18.2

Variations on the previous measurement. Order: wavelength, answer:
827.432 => 18.4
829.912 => 21.1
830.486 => 17.8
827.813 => 18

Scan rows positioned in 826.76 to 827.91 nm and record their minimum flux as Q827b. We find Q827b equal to 18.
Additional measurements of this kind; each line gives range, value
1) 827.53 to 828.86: 16.5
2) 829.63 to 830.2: 19.3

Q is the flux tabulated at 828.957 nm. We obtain 18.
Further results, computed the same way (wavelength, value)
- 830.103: 20.6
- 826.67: 18.6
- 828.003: 16.8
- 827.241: 18.5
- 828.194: 20.7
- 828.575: 17.5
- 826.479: 19.2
